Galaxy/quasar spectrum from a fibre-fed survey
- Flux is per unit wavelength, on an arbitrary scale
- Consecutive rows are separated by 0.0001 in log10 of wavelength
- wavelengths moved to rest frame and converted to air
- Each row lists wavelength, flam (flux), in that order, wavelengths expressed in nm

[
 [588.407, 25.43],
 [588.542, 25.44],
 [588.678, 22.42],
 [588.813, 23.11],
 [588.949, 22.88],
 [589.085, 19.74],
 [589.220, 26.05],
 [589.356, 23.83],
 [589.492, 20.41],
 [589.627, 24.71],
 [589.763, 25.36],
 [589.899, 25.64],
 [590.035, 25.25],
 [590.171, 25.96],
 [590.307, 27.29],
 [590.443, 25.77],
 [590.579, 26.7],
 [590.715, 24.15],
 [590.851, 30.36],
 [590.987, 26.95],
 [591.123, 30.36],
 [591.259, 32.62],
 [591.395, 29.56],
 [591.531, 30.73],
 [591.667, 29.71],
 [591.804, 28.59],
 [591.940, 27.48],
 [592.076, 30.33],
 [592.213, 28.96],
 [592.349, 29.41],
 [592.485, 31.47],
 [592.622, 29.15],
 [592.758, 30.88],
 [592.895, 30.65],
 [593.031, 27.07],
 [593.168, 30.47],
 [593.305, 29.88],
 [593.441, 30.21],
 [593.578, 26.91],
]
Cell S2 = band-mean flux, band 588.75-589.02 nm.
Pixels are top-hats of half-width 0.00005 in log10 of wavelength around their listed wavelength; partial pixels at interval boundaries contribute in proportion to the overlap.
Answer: 22.9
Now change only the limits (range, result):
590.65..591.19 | 28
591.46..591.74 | 30.2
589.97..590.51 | 26.1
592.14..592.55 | 29.9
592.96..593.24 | 28.8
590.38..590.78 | 25.5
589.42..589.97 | 24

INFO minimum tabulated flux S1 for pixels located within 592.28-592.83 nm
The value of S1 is 29.15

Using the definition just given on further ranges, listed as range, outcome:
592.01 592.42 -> 28.96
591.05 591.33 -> 30.36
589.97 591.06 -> 24.15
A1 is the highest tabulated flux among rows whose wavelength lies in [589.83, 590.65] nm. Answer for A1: 27.29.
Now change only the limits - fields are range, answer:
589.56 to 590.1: 25.64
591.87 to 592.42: 30.33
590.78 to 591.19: 30.36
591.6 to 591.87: 29.71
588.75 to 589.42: 26.05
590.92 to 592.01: 32.62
